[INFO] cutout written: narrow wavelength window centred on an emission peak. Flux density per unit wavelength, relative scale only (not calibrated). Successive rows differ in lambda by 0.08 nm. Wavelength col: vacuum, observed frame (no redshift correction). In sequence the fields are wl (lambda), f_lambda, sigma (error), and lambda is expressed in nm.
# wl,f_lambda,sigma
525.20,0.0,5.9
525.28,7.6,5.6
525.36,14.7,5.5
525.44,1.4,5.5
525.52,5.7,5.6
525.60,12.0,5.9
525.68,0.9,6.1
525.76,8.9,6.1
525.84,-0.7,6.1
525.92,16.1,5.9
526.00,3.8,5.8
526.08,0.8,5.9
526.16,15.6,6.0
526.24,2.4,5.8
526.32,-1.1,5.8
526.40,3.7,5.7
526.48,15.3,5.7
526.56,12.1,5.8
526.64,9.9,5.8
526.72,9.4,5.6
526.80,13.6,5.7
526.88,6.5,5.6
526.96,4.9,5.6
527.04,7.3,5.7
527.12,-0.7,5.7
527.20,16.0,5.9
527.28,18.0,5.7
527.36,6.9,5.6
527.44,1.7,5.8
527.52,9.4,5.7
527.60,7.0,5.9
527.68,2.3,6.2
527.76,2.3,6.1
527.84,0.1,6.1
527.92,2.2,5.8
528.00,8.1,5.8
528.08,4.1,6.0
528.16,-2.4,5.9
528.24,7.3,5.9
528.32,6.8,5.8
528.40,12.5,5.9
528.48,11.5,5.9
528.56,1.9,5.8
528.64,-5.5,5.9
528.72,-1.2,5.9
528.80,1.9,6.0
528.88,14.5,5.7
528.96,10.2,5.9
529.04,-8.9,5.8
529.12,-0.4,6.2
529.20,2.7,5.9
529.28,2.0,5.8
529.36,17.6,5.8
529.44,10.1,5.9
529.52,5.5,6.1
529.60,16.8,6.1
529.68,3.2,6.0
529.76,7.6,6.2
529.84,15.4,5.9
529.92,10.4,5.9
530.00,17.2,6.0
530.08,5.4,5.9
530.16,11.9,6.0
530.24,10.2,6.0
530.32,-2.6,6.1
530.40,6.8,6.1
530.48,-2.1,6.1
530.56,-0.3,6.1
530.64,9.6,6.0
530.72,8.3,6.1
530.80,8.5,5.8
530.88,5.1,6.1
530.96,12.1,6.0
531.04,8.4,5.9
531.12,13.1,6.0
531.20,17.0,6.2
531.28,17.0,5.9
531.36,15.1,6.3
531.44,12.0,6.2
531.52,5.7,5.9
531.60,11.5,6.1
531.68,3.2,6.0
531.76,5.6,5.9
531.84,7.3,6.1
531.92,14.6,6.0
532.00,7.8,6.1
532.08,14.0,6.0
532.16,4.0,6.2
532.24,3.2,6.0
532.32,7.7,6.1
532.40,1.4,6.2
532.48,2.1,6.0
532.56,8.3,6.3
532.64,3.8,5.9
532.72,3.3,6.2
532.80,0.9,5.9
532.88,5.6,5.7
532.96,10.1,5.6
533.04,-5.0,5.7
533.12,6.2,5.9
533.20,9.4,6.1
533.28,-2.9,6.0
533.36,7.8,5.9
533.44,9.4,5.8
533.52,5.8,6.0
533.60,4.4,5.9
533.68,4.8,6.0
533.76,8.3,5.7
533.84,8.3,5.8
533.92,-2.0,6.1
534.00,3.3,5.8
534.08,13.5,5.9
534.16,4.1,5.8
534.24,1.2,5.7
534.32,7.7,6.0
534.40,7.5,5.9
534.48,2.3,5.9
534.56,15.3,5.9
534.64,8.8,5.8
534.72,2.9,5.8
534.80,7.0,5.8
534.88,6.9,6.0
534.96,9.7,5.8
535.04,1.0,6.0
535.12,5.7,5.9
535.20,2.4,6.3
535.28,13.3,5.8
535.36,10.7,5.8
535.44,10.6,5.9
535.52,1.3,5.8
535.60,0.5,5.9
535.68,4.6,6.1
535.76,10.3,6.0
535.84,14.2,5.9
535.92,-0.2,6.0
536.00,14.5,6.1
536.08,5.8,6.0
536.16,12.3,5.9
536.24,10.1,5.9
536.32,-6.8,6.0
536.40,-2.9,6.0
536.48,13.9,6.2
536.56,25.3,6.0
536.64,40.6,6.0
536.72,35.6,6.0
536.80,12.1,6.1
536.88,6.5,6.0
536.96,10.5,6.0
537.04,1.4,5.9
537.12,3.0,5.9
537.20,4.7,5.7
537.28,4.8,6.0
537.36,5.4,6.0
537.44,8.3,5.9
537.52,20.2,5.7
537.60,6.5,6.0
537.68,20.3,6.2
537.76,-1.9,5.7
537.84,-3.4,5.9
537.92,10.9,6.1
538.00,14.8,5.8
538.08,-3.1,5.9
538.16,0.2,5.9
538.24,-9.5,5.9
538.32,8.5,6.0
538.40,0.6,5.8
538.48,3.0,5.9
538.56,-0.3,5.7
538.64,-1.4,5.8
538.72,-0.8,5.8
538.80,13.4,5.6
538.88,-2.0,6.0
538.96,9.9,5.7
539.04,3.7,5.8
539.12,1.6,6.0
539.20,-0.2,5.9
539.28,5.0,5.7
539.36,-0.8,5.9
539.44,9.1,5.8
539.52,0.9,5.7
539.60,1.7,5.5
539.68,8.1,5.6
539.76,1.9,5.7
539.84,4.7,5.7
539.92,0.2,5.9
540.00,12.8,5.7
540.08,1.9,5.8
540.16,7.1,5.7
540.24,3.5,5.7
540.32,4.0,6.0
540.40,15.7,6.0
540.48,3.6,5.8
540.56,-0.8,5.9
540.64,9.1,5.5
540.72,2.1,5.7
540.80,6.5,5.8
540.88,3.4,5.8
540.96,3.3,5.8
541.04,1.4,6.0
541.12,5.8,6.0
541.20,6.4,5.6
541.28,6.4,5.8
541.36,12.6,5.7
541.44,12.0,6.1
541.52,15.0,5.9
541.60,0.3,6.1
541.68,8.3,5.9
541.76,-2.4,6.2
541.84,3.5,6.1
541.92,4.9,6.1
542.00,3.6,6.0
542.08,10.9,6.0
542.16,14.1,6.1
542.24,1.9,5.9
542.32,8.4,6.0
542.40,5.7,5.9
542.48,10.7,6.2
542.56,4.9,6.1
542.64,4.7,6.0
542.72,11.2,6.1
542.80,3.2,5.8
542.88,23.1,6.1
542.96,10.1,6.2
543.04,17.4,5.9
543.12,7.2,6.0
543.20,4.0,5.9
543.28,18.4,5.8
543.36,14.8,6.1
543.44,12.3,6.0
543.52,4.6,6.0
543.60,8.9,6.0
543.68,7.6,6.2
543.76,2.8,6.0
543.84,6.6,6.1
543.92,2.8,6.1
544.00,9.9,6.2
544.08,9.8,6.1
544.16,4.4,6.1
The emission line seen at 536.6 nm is H-gamma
